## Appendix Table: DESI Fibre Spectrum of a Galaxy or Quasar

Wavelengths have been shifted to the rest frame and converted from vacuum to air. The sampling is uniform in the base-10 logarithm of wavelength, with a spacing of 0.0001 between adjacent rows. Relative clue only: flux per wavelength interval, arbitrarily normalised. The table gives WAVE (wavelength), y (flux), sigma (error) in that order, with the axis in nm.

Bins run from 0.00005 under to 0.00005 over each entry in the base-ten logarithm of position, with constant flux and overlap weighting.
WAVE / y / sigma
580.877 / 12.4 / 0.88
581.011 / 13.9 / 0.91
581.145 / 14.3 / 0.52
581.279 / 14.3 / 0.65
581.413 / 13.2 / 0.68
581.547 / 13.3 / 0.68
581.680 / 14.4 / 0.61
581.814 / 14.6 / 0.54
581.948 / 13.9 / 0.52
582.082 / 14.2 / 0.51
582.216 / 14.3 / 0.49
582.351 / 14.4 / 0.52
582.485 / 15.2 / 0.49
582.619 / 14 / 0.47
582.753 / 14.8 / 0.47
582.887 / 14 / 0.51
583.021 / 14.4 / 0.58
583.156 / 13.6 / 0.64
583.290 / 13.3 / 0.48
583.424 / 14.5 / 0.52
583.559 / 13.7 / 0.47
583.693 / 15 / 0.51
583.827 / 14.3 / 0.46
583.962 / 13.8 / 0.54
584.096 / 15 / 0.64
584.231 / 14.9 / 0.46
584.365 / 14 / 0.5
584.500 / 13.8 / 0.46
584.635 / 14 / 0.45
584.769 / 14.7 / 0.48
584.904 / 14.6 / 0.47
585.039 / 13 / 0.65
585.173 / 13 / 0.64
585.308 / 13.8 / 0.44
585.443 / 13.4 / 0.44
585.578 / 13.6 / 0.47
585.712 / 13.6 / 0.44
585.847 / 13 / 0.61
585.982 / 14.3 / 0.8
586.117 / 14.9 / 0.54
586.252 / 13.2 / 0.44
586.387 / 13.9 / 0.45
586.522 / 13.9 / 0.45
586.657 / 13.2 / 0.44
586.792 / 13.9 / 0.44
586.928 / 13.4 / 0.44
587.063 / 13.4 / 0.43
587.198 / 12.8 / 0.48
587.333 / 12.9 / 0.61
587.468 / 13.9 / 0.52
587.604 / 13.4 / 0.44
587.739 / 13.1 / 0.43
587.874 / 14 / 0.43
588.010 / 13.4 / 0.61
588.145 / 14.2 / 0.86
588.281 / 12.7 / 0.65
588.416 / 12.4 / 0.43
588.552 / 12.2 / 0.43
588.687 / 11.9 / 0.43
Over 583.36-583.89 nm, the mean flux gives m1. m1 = 14.4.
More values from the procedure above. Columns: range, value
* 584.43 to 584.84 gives 14.2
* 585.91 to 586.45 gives 14.1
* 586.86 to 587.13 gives 13.4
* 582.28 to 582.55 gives 14.7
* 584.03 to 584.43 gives 14.6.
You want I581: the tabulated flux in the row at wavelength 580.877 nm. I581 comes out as 12.4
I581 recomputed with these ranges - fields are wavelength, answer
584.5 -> 13.8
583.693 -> 15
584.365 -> 14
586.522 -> 13.9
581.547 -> 13.3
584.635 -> 14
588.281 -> 12.7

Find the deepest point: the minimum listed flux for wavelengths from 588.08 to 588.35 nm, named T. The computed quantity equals 12.7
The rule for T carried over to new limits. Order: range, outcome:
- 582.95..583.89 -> 13.3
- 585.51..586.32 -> 13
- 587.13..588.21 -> 12.8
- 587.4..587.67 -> 13.4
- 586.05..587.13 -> 13.2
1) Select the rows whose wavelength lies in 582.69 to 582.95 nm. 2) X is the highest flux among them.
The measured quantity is 14.8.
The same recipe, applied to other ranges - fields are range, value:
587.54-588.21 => 14.2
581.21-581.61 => 14.3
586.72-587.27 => 13.9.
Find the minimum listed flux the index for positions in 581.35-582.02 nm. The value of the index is 13.2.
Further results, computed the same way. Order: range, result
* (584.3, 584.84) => 13.8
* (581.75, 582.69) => 13.9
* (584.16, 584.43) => 14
